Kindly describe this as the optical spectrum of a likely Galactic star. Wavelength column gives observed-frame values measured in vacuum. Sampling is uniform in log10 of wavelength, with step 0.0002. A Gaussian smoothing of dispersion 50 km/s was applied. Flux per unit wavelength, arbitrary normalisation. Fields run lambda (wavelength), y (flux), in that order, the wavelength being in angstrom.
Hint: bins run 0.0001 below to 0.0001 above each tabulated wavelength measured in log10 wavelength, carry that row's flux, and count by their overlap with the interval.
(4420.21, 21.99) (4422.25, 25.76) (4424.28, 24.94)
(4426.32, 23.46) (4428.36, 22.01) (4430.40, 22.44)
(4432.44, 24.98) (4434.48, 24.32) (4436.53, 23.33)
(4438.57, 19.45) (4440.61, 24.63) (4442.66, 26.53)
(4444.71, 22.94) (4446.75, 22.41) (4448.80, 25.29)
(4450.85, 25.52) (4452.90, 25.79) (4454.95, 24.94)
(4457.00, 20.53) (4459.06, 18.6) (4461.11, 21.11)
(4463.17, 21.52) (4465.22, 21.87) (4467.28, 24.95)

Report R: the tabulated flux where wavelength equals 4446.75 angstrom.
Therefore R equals 22.41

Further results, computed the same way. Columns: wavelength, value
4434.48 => 24.32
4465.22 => 21.87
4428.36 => 22.01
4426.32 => 23.46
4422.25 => 25.76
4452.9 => 25.79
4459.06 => 18.6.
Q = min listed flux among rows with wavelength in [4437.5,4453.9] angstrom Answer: 19.45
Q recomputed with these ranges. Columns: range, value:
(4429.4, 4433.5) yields 22.44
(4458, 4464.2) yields 18.6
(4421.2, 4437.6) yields 22.01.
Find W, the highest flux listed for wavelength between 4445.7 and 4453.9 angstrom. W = 25.79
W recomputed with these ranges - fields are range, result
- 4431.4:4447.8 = 26.53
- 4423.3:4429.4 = 24.94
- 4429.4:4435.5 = 24.98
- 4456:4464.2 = 21.52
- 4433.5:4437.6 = 24.32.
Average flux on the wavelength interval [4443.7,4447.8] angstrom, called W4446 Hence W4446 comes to 22.7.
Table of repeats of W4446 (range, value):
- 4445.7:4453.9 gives 24.8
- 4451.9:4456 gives 25.4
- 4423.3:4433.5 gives 23.6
